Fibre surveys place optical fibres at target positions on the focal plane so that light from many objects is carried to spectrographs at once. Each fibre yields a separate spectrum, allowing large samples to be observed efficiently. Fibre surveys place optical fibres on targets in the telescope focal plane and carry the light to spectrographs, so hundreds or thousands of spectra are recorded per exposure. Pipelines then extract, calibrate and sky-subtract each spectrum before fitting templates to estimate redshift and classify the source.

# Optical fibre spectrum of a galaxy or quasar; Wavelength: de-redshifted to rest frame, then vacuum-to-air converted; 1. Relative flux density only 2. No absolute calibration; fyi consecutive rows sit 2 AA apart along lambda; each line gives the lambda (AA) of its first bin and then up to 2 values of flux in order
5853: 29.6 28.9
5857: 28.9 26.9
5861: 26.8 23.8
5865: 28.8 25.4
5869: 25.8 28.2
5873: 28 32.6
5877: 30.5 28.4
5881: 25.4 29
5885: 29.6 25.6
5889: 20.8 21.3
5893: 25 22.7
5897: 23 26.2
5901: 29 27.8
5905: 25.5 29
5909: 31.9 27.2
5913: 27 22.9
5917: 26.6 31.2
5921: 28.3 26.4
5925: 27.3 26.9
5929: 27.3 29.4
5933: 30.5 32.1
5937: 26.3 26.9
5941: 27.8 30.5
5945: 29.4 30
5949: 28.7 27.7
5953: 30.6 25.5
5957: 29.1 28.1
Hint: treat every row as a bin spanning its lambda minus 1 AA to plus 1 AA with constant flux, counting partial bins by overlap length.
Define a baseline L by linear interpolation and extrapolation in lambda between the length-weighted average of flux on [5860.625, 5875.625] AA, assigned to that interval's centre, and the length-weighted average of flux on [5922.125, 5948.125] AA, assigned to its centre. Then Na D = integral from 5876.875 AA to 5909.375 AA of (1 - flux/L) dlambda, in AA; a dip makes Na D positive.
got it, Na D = 1.7 AA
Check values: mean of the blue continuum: 27.3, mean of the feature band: 26.3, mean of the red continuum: 28.5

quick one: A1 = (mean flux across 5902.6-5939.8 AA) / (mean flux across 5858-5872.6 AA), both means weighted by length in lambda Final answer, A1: 1.1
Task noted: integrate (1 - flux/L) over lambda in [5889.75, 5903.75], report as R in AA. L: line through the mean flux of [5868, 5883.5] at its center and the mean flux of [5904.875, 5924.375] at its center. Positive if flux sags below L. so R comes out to 1.6 AA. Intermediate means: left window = 28.5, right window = 27.7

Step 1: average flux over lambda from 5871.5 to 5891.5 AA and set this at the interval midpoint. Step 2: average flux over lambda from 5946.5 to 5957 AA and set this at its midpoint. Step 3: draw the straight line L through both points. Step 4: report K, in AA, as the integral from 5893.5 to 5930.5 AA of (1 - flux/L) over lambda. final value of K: 1.1 AA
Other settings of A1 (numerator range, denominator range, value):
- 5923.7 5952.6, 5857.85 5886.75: 1.03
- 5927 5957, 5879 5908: 1.11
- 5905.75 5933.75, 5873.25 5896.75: 1.06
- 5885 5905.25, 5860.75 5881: 0.90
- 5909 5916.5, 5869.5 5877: 0.90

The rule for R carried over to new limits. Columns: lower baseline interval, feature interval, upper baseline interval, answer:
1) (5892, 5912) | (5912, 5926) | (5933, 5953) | 0.3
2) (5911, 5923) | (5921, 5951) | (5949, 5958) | -0.8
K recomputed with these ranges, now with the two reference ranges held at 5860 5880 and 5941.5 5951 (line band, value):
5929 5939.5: 0.05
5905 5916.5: 0.51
